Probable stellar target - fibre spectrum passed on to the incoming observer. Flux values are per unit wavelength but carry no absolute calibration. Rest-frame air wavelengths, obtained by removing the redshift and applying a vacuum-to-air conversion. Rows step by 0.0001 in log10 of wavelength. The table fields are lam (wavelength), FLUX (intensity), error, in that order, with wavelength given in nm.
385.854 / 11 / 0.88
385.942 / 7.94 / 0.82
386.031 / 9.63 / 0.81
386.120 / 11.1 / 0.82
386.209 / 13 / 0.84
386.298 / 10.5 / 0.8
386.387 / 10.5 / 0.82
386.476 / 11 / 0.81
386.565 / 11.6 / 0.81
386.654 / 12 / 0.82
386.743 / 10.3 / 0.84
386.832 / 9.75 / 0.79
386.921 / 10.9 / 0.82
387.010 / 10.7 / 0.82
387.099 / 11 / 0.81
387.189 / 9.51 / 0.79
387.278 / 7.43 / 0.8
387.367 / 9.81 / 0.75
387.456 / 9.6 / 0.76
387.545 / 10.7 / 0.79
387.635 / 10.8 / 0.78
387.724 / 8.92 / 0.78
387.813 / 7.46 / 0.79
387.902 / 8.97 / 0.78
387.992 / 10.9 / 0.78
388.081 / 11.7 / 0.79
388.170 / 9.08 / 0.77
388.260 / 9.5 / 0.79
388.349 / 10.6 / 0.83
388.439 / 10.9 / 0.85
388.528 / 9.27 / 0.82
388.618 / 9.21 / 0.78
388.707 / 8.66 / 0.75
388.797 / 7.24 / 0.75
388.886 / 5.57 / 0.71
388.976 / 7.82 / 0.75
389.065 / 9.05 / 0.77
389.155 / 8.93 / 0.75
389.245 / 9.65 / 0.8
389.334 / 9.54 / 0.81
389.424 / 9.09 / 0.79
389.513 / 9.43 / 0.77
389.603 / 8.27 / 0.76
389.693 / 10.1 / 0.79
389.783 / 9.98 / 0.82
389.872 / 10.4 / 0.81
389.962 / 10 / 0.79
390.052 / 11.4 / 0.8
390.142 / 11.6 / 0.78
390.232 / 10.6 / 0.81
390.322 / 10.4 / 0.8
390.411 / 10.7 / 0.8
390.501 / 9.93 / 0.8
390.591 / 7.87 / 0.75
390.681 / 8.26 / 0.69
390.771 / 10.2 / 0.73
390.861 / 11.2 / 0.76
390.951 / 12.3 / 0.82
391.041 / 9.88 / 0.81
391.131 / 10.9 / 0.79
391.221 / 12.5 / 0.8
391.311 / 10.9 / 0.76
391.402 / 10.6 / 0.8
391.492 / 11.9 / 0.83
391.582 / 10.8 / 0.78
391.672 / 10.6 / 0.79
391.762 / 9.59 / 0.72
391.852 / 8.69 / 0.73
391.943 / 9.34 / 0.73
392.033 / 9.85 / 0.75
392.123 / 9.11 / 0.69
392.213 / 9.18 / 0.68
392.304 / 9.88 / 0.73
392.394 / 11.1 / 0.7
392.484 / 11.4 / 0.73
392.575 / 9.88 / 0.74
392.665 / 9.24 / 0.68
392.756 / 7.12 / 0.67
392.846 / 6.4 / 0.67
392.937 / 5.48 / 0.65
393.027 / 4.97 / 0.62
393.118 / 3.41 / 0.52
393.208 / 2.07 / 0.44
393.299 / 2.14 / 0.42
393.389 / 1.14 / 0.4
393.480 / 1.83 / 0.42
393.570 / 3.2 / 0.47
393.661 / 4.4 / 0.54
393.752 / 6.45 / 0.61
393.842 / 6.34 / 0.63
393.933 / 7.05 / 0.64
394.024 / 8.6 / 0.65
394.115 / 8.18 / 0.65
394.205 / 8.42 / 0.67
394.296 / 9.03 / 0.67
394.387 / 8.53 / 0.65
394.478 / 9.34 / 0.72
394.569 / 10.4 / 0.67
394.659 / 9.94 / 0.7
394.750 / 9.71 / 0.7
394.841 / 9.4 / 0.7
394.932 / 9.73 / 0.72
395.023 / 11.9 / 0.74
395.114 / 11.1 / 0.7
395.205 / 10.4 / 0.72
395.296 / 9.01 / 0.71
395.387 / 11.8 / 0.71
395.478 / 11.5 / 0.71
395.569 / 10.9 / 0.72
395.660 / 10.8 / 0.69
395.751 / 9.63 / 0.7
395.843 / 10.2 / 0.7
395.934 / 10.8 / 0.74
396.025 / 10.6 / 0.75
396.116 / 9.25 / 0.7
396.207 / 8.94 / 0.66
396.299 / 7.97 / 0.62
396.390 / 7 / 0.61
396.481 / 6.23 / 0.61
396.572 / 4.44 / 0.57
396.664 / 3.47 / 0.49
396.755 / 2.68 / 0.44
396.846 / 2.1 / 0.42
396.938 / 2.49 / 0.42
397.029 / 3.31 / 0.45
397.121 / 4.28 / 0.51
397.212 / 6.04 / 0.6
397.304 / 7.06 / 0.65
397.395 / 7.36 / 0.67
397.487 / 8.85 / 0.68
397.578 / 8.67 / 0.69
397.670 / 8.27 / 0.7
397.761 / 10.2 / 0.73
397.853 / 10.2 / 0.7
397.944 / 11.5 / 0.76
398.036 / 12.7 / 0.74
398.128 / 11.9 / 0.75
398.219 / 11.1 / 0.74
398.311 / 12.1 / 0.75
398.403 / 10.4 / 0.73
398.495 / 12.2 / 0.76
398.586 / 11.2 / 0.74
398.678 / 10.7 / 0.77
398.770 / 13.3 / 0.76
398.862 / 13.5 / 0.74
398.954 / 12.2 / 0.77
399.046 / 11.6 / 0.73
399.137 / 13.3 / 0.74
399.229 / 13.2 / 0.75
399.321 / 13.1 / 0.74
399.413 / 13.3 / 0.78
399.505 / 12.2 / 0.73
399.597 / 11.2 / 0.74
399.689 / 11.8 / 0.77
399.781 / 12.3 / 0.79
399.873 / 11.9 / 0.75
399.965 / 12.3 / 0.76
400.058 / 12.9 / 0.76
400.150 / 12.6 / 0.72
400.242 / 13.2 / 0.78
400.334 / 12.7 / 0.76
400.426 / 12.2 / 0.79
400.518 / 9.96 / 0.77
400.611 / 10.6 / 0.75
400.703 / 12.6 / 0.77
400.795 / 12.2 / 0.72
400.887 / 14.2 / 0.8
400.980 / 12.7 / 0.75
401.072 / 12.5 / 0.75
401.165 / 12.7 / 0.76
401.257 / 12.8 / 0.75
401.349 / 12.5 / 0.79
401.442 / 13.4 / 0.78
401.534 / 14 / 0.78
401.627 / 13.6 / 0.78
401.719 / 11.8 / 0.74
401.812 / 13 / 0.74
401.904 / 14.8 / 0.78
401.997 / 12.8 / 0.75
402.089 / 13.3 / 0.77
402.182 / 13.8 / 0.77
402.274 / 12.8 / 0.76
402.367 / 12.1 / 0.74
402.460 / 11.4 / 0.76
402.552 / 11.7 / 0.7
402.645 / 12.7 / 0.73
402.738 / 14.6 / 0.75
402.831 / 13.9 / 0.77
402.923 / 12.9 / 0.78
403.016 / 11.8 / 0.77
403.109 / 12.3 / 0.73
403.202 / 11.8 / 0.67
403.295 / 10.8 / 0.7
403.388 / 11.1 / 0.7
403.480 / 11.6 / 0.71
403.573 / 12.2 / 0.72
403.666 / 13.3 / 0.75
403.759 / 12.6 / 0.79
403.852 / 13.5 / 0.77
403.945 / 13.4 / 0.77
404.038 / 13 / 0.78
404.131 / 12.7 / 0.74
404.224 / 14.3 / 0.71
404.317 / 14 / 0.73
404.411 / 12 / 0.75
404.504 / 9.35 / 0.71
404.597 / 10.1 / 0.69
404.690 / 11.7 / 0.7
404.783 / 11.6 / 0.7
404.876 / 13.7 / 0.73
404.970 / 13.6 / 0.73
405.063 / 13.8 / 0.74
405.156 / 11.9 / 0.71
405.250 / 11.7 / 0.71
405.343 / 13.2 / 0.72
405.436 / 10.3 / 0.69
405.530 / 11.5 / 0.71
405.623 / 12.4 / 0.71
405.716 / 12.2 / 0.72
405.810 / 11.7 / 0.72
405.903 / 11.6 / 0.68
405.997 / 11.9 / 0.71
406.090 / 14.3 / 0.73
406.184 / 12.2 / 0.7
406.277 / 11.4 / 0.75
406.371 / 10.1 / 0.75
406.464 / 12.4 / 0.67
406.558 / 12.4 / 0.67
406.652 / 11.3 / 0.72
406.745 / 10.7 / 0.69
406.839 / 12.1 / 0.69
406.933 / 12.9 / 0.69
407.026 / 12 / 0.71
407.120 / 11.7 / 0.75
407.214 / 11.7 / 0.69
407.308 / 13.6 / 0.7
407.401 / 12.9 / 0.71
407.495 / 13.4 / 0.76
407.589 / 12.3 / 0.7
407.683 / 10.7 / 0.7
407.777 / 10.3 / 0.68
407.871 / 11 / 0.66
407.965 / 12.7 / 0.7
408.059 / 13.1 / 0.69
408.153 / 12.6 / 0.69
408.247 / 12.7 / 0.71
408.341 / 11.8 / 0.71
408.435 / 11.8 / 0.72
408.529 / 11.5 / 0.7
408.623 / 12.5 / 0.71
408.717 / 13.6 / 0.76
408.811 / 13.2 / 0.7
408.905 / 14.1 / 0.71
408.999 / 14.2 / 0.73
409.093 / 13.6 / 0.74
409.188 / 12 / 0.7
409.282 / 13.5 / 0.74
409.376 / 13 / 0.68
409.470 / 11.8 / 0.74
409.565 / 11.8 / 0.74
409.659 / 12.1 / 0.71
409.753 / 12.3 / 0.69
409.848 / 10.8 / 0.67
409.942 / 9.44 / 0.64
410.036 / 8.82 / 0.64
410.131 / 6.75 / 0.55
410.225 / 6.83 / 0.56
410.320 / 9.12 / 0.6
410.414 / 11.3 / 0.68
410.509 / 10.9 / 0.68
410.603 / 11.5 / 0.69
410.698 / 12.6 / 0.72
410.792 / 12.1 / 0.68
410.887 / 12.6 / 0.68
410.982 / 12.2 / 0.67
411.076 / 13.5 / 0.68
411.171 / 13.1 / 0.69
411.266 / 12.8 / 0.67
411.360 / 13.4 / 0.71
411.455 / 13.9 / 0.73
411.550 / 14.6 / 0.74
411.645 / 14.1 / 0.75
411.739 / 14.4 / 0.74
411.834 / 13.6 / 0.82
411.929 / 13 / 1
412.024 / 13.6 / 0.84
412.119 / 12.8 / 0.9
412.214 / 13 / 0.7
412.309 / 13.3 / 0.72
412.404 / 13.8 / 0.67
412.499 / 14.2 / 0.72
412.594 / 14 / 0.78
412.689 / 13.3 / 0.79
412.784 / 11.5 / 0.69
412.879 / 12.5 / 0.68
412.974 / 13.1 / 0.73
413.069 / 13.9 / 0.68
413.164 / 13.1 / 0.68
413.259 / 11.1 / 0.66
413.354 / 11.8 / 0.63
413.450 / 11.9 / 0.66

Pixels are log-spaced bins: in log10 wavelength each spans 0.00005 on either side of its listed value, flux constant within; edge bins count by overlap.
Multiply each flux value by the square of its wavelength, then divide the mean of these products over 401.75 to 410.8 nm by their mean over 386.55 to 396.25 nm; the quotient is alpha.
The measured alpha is 1.42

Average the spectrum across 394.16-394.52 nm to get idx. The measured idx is 8.82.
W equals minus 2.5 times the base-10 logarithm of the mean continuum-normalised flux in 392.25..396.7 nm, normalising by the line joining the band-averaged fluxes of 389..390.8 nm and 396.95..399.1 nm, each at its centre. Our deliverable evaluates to 0.222 mag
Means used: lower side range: 9.75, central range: 7.99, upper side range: 9.84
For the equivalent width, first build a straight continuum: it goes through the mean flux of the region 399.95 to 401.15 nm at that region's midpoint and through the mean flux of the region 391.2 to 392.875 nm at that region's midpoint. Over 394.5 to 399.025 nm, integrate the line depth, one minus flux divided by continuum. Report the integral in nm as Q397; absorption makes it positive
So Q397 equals 0.833 nm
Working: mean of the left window 9.89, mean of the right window 12.4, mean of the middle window 9.19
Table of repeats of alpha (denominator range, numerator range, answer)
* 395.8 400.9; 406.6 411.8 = 1.27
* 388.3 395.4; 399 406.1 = 1.49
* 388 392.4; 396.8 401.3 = 1.15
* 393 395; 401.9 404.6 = 1.98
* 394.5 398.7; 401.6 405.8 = 1.45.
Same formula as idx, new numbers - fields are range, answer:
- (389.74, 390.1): 10.5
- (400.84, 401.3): 13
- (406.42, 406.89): 11.8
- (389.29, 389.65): 9.08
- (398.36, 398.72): 11.1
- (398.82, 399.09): 12.4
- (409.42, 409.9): 11.7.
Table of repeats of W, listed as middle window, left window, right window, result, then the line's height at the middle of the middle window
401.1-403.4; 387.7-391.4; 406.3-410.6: -0.15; 11.1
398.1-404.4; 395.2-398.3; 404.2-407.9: -0.24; 10.1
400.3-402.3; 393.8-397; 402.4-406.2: -0.16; 11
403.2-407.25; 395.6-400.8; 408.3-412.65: -0.07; 11.3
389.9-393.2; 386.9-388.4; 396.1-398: -0.12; 8.53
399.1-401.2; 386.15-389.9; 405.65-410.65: -0.13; 11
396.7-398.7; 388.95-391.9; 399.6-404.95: 0.36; 11.6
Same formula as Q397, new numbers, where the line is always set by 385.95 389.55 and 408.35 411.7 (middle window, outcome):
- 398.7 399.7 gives -0.15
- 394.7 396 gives 0.01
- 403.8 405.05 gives -0.12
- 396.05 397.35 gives 0.64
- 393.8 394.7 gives 0.16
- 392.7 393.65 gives 0.59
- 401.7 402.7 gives -0.14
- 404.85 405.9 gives -0.07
